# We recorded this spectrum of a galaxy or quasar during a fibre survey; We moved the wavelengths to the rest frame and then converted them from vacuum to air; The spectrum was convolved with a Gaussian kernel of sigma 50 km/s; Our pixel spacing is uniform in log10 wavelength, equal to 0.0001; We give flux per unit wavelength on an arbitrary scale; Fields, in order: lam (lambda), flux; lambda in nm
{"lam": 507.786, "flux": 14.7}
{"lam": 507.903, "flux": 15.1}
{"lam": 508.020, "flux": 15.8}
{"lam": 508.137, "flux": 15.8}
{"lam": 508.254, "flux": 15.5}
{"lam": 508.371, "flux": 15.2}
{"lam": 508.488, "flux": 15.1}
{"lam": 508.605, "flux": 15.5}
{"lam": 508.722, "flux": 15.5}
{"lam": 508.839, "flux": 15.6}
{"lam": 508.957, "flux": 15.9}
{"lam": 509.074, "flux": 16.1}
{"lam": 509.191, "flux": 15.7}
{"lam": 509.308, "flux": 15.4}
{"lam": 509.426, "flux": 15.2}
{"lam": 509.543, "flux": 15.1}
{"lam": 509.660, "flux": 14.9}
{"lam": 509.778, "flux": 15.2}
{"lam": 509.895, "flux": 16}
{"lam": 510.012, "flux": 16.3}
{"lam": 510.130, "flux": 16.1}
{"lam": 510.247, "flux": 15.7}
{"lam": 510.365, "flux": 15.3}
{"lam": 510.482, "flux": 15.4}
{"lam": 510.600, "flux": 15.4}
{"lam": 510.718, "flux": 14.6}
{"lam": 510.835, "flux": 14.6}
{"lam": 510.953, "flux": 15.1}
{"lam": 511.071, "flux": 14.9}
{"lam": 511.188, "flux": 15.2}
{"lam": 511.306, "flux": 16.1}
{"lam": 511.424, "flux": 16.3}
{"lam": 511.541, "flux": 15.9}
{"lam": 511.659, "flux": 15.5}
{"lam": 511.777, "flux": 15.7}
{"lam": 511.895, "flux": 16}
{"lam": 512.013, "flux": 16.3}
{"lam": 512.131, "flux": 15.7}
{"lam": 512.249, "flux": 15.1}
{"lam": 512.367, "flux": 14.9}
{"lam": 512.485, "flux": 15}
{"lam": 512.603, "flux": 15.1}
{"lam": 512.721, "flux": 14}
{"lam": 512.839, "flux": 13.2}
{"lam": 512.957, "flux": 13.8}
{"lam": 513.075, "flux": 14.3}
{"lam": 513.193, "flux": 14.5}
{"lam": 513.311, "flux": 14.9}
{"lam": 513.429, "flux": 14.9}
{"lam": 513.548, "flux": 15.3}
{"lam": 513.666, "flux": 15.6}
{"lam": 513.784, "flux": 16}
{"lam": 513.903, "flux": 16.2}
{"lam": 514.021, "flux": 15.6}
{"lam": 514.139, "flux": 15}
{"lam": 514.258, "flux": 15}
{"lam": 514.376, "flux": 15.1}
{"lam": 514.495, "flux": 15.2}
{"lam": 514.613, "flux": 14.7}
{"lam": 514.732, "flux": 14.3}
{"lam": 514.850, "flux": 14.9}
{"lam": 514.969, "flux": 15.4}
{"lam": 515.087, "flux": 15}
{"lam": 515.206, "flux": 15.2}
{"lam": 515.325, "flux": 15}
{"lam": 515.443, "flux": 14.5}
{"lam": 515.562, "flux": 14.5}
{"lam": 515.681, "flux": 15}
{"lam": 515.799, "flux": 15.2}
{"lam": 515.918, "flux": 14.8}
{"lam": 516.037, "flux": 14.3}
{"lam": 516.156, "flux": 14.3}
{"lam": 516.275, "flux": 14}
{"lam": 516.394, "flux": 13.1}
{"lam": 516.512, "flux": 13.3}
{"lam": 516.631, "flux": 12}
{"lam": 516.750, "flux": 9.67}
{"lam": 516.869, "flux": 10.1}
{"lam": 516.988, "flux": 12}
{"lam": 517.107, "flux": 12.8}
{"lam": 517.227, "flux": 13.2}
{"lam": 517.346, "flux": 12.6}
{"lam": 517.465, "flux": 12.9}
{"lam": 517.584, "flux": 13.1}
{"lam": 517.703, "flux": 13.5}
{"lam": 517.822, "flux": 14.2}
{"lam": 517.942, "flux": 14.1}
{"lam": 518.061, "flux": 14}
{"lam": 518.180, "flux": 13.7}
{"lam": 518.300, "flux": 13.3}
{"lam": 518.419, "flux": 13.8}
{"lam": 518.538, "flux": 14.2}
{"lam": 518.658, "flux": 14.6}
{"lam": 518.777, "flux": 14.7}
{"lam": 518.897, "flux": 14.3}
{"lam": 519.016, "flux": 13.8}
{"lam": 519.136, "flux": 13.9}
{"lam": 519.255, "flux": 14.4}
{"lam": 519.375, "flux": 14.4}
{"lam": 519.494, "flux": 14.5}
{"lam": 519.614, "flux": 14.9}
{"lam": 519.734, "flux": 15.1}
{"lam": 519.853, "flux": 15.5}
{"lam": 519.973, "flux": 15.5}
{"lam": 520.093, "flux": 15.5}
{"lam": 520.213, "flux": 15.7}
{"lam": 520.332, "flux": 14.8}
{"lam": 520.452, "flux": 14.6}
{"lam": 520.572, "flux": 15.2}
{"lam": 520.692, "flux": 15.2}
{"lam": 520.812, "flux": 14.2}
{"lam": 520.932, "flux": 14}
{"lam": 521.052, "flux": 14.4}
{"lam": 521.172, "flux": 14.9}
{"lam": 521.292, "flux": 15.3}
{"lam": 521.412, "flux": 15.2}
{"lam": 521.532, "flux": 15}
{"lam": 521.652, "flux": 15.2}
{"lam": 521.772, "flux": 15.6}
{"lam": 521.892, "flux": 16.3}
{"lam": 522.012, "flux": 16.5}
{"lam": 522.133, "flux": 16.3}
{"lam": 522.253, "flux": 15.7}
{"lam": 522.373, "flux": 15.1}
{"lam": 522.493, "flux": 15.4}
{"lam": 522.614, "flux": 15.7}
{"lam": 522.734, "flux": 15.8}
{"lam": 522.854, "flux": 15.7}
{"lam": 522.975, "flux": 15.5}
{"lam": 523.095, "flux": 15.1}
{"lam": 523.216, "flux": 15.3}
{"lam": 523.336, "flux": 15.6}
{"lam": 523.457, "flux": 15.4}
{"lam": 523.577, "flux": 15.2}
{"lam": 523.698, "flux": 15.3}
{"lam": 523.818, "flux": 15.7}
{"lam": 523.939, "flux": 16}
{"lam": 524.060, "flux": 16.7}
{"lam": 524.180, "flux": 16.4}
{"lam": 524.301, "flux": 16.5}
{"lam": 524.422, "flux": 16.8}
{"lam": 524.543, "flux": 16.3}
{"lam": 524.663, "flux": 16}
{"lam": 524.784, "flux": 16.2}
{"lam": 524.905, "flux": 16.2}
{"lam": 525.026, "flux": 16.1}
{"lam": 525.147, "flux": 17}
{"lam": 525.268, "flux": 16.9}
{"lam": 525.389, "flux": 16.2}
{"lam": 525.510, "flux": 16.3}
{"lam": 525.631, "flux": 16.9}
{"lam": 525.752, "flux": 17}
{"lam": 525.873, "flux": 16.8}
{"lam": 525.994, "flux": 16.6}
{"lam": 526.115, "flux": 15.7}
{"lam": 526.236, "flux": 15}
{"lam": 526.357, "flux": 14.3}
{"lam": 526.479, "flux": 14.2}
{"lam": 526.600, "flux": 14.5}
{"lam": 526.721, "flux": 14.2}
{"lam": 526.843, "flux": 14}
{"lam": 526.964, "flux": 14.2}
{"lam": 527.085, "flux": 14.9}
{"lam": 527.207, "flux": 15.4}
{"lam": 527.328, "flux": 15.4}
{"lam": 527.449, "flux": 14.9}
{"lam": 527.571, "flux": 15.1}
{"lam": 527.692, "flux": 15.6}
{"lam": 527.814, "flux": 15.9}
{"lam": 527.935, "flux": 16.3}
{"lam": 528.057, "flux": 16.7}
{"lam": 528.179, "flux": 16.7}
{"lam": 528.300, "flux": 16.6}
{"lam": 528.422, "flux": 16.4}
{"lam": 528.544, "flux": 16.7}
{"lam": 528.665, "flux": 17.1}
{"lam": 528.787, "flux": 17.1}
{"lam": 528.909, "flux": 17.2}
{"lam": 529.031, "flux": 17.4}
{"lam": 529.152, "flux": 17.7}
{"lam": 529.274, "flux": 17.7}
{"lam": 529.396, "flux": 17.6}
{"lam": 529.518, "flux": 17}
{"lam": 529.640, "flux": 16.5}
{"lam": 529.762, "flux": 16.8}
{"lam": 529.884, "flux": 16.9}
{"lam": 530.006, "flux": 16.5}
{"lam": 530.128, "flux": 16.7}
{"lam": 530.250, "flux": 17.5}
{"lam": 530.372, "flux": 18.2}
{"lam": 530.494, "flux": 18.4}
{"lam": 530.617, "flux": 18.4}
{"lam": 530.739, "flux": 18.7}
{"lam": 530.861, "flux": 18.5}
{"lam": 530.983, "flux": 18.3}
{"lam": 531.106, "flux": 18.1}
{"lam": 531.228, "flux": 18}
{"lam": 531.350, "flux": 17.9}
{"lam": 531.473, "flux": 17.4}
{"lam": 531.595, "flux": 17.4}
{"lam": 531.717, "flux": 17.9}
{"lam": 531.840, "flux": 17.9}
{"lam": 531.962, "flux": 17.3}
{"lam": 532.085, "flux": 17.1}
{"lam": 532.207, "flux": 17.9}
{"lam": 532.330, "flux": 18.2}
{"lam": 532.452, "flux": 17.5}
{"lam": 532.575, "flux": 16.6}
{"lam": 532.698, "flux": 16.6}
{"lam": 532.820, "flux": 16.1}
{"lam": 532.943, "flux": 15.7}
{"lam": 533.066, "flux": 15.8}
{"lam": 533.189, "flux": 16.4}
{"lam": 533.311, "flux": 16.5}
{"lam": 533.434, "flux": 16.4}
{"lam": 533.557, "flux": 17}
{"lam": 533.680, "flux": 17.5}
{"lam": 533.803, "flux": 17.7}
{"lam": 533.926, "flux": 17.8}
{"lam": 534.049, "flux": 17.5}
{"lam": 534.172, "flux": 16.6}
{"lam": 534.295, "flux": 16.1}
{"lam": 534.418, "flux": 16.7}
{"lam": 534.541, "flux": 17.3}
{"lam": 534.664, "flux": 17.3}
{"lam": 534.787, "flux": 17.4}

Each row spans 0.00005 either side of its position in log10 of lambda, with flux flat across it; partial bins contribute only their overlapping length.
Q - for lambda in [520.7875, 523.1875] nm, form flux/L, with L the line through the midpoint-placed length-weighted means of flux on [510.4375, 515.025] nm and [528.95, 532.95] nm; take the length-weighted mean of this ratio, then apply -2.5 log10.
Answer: 0.067 mag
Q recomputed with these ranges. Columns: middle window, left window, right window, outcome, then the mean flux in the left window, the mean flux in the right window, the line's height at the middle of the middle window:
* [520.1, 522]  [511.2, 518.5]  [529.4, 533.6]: 0.03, 14.4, 17.3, 15.5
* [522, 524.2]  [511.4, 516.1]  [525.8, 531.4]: 0.02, 15.1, 16.5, 16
